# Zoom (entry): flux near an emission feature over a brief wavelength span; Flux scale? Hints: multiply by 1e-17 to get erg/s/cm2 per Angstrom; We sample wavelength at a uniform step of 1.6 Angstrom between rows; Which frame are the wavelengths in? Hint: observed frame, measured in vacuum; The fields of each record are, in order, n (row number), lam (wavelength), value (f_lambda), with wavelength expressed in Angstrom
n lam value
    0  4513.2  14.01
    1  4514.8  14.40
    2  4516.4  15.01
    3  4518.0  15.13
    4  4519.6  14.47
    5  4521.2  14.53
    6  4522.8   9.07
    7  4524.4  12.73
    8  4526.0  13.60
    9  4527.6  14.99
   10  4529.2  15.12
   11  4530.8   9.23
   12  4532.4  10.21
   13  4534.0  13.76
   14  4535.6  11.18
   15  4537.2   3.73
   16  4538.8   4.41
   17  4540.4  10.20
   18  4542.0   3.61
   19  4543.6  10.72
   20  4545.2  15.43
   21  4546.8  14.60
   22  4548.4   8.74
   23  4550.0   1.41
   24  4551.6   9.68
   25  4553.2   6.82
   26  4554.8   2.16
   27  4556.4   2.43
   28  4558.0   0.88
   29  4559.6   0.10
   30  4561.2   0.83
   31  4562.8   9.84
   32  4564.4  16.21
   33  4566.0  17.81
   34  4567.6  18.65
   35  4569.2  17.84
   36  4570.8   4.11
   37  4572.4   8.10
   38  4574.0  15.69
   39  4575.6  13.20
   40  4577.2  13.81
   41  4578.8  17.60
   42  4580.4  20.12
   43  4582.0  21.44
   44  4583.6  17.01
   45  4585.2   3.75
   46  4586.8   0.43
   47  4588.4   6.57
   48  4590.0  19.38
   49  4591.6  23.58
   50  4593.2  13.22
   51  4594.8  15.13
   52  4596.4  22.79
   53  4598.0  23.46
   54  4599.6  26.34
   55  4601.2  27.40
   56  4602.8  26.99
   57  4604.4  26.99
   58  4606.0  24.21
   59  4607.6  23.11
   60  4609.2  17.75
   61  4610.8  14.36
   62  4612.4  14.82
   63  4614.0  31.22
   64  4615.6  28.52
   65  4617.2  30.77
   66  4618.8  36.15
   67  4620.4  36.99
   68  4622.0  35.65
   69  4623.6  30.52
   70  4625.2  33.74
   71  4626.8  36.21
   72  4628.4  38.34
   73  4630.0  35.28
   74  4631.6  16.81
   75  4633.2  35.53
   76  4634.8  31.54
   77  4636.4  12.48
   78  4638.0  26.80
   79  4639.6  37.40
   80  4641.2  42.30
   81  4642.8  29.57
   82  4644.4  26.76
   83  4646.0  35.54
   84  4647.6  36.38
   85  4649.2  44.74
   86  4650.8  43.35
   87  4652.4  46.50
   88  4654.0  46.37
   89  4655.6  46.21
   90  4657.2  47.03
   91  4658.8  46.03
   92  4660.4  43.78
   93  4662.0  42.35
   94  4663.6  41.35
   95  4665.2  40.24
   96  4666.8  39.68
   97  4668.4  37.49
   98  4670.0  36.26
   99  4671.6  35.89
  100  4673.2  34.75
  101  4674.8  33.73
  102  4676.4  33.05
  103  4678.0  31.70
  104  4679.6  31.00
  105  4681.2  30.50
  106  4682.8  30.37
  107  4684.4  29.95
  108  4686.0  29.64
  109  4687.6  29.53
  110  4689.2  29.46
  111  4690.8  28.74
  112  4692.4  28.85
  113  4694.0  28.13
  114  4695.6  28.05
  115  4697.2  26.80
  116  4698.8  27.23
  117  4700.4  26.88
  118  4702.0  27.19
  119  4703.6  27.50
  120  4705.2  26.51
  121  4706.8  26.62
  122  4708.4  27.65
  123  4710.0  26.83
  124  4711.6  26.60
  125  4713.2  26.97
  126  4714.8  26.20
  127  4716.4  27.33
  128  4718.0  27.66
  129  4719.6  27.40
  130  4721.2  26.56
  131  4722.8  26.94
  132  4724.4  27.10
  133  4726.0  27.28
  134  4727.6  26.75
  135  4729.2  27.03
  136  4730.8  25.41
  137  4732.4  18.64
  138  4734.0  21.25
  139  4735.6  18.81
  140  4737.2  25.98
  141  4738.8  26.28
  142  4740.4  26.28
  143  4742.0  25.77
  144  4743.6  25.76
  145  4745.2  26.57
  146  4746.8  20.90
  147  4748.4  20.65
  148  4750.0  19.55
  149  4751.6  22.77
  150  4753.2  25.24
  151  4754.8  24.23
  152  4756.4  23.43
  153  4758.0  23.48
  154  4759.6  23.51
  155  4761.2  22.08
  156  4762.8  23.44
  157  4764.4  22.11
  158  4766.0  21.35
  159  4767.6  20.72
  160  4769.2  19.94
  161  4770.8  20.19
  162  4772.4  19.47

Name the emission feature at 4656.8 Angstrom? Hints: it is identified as Lyman alpha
